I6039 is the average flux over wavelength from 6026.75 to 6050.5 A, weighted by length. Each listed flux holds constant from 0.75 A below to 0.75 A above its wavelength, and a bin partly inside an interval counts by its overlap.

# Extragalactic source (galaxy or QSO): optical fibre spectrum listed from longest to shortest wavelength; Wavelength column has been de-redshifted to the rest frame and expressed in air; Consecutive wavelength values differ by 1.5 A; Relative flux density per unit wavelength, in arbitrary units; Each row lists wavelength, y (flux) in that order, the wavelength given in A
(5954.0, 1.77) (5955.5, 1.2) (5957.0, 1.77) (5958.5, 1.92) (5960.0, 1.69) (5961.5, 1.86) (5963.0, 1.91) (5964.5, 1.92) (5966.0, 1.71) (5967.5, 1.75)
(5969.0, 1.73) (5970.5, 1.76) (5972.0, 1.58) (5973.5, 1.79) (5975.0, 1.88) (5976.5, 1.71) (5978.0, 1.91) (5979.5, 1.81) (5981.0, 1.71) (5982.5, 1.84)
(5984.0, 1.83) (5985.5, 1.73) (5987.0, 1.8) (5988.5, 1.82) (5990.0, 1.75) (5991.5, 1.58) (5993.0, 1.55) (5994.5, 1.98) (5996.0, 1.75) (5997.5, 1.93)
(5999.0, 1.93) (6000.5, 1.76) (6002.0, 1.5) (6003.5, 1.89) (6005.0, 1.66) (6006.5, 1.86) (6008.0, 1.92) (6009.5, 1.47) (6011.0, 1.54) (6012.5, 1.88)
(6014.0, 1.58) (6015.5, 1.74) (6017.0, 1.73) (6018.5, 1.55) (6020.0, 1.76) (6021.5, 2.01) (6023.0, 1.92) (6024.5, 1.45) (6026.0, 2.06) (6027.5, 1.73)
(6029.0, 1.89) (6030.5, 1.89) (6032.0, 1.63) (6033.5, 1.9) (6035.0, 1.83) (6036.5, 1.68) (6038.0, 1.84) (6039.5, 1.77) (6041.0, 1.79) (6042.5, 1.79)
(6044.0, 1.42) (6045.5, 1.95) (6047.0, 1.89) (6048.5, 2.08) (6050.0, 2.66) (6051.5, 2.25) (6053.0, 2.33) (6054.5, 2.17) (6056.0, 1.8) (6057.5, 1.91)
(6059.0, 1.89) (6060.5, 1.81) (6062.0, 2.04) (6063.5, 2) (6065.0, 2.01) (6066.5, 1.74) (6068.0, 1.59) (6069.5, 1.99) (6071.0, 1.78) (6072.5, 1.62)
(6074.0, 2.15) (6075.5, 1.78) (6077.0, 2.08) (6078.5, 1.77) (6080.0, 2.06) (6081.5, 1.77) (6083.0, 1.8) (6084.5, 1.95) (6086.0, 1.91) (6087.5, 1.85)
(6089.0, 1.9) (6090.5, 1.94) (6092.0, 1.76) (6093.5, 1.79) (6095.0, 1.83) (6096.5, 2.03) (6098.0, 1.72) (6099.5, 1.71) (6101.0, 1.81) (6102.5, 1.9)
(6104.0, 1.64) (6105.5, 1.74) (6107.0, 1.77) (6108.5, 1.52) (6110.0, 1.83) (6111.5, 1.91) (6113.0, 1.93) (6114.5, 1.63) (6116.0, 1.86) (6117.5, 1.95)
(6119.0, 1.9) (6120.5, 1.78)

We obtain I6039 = 1.85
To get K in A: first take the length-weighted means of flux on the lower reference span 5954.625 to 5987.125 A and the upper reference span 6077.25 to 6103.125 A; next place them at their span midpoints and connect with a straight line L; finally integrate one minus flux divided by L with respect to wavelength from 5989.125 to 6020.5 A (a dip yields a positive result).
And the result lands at 1.1 A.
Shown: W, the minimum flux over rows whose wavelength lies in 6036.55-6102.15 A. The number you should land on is 1.42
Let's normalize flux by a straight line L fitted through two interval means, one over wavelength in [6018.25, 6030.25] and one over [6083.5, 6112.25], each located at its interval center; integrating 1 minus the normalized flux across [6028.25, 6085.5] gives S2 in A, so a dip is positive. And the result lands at -2.8 A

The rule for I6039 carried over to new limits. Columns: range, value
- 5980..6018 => 1.75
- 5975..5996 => 1.77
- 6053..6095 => 1.89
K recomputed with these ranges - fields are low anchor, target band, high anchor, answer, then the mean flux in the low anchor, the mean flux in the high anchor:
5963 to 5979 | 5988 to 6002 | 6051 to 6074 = 0.4 A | 1.78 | 1.93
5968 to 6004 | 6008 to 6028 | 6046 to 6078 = 1.4 A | 1.77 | 1.98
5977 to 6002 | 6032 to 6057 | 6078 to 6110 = -1.9 A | 1.78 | 1.82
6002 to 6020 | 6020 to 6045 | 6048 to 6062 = 1.4 A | 1.7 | 2.1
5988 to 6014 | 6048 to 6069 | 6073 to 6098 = -2.0 A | 1.75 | 1.89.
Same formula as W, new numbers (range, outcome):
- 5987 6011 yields 1.47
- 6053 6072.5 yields 1.59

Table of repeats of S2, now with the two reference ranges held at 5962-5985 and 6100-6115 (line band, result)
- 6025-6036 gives -0.33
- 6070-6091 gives -1.30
